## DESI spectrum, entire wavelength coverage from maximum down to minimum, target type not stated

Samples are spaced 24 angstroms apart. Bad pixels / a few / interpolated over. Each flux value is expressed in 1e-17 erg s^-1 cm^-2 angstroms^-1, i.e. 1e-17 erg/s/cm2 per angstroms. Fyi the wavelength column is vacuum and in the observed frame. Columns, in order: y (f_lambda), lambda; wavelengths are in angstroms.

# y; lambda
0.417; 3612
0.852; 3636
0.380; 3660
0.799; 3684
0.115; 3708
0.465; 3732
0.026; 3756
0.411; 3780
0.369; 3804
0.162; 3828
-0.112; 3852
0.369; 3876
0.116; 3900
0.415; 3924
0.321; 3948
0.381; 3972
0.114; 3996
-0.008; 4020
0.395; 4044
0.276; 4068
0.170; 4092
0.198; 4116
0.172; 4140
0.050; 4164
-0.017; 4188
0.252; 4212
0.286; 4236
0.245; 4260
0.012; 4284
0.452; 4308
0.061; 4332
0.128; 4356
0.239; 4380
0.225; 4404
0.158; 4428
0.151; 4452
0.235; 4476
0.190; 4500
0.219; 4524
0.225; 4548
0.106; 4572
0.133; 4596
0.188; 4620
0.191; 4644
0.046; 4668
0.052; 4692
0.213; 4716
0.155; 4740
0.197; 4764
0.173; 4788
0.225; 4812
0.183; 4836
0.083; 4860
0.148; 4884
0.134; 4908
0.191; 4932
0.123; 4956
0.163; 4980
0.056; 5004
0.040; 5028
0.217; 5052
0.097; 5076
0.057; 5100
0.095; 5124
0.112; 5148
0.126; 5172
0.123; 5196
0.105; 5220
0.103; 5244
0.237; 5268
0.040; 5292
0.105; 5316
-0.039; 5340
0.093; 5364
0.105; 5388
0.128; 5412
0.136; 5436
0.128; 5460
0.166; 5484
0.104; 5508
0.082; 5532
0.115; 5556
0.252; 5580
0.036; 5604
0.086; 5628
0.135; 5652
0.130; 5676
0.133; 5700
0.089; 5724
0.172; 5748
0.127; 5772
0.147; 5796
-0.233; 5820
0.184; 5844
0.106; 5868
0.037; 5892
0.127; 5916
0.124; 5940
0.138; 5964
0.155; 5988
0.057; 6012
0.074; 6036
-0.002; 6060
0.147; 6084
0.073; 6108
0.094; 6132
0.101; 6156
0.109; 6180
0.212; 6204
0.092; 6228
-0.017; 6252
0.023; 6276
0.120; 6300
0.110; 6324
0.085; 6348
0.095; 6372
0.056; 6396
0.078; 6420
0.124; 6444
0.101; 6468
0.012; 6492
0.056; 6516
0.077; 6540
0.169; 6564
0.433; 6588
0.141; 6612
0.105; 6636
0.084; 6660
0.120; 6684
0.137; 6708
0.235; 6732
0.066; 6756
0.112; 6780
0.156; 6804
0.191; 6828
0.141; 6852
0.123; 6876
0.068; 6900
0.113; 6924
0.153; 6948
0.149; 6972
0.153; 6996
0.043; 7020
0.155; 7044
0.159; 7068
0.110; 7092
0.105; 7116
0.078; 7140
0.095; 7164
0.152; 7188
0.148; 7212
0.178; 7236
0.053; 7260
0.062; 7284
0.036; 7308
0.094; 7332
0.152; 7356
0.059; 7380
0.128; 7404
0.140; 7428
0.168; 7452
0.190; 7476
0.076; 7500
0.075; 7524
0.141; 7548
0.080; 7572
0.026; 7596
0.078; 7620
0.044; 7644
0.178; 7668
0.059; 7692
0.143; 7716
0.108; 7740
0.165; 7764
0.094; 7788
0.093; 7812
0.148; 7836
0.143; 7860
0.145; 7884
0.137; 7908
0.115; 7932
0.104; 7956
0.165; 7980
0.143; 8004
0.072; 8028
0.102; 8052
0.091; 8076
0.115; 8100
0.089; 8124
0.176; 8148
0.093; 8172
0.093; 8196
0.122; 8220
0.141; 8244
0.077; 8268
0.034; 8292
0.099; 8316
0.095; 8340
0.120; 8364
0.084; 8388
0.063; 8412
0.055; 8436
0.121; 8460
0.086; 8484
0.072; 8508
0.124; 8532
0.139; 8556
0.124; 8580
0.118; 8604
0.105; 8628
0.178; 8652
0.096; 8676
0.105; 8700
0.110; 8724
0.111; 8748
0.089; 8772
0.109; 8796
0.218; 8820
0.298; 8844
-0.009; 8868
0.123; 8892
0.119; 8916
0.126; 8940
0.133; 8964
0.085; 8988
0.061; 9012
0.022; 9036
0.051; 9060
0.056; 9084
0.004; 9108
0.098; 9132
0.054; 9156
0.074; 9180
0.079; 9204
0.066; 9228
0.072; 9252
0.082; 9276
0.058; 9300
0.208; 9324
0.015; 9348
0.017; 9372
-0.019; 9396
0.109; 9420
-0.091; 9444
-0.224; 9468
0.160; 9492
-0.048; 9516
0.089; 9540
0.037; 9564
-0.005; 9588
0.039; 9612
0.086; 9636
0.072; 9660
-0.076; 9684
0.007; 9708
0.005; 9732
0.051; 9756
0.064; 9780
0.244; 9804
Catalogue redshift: 0.77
